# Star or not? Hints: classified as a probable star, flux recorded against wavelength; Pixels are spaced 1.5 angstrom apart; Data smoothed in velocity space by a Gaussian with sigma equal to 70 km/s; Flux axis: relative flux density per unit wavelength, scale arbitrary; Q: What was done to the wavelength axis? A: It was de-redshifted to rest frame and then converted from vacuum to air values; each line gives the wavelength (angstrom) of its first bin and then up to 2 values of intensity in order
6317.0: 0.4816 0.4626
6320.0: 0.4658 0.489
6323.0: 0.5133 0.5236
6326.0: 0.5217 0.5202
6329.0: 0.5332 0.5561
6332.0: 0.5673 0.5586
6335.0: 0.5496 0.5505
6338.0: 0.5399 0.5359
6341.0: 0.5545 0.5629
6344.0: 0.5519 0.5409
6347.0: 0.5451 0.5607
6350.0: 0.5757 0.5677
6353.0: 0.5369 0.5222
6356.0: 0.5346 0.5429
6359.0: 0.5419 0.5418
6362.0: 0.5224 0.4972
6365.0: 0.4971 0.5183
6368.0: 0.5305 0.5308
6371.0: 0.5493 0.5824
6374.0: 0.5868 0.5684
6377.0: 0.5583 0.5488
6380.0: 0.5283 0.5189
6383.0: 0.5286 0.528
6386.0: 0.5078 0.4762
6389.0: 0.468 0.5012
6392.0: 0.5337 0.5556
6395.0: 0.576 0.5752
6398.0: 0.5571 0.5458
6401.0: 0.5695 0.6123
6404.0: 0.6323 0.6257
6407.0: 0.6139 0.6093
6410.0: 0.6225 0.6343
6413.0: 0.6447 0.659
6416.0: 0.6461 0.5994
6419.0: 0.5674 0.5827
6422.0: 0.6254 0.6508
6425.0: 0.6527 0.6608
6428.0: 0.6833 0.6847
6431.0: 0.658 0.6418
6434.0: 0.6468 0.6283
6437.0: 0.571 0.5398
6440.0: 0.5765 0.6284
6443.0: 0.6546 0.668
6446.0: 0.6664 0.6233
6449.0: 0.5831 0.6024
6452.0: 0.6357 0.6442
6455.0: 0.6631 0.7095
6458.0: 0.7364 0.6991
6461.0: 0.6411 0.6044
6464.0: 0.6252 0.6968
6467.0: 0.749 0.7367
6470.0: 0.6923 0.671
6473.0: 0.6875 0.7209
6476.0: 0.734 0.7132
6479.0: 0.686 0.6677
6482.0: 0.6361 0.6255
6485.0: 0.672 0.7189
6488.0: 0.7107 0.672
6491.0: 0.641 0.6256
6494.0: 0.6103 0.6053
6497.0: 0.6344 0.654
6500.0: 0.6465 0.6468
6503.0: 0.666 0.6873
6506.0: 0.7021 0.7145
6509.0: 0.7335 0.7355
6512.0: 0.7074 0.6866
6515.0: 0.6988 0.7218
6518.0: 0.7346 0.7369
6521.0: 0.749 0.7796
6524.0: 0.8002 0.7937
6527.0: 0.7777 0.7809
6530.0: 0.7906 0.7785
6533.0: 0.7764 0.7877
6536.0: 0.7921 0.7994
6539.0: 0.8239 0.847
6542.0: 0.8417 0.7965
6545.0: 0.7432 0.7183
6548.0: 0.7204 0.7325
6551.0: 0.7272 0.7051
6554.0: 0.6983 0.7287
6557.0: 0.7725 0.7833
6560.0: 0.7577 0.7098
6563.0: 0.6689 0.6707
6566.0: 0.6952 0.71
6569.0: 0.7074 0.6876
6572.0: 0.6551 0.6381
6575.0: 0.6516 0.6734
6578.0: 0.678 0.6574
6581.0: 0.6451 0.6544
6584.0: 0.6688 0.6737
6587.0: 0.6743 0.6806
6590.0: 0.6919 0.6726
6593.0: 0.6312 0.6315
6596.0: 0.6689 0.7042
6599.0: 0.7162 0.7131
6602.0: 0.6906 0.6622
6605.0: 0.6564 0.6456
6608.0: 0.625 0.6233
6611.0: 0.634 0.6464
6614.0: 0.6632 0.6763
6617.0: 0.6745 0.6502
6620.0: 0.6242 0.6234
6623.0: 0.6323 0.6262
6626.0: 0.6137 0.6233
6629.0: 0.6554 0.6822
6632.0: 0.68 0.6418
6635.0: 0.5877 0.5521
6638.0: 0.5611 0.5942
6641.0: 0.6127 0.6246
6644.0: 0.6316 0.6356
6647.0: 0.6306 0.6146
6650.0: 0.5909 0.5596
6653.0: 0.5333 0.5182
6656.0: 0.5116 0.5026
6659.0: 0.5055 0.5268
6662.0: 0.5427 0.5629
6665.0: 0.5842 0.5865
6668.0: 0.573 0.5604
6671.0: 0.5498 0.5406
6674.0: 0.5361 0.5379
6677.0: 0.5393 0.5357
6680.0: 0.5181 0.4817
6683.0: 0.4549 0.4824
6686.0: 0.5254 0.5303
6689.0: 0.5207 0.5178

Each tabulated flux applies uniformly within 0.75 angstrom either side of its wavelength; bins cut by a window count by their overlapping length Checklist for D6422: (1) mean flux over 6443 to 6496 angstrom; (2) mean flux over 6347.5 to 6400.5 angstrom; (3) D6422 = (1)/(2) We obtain 1.24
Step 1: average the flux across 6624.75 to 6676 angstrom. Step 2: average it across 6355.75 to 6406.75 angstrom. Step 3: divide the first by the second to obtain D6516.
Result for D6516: 1.1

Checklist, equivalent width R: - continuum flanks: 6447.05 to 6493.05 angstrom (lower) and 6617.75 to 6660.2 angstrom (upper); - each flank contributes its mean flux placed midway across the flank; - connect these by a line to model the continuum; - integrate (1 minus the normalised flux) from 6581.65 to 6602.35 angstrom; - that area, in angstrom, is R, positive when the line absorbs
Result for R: -1.9 angstrom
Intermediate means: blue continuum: 0.672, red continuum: 0.6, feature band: 0.676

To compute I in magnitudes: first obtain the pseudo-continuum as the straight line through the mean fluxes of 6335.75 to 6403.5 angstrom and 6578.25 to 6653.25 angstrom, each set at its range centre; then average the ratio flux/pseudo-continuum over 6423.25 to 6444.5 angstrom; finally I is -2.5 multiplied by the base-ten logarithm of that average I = -0.12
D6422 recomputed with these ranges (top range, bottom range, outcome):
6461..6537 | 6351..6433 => 1.23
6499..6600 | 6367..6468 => 1.19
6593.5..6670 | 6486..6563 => 0.84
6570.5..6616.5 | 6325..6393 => 1.23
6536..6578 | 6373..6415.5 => 1.28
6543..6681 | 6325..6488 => 1.07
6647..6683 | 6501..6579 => 0.74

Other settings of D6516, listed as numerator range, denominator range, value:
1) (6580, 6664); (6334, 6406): 1.15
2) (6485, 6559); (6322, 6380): 1.34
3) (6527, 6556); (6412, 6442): 1.22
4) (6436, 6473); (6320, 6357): 1.20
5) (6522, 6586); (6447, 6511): 1.09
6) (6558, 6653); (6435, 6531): 0.96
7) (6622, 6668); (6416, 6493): 0.90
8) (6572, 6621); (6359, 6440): 1.14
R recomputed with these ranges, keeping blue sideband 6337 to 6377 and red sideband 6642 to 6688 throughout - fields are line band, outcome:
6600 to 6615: -2.9 angstrom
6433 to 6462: -4.9 angstrom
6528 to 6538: -4.4 angstrom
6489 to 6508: -3.7 angstrom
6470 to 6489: -4.9 angstrom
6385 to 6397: 0.5 angstrom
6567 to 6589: -4.9 angstrom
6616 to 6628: -1.9 angstrom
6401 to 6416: -2.2 angstrom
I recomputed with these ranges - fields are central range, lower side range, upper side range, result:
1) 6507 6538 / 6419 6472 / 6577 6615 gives -0.153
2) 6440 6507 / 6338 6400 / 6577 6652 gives -0.141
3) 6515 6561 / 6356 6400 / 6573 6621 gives -0.215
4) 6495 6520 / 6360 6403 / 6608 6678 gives -0.215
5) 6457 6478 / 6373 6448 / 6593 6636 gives -0.138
